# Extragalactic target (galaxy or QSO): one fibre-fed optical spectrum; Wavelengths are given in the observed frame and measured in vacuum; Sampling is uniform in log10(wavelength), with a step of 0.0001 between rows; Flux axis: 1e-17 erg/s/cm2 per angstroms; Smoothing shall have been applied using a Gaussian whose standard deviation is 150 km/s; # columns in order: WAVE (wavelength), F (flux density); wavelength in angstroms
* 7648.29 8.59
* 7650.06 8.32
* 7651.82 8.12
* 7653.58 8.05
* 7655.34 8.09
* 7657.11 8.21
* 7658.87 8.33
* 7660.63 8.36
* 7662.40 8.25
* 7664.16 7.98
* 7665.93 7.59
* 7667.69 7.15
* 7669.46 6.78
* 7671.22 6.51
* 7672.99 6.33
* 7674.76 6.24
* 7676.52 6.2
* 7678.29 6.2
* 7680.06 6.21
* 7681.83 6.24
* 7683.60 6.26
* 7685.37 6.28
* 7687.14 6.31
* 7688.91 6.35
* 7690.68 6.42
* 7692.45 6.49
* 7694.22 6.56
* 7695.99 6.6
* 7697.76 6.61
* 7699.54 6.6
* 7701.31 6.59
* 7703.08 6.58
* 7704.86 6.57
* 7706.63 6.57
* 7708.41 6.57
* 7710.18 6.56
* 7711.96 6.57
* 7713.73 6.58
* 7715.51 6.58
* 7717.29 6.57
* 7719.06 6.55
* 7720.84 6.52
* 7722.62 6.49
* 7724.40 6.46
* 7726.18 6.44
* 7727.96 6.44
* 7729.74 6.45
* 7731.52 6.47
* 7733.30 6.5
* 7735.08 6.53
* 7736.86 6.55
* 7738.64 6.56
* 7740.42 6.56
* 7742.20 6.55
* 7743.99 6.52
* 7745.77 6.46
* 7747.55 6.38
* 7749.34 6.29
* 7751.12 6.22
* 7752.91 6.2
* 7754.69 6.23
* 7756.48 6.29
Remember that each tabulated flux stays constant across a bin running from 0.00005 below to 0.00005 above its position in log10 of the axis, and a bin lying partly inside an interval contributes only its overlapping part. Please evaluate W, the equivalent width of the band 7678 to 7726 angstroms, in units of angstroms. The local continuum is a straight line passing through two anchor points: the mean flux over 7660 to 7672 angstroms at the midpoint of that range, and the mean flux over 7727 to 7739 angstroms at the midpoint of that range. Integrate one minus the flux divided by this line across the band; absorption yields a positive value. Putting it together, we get 3.3 angstroms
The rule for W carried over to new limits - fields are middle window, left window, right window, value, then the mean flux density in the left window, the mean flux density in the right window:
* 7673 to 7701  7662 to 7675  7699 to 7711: 1.9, 7.1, 6.58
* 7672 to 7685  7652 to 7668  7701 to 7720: 2.2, 8.04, 6.57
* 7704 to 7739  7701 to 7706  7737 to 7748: 0.1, 6.58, 6.52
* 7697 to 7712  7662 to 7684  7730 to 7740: 0.1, 6.74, 6.52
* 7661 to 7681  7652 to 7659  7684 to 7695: 1.3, 8.15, 6.4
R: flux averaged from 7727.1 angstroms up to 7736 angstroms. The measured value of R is 6.48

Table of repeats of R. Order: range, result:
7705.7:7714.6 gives 6.57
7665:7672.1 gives 7.02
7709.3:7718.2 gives 6.57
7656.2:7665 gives 8.23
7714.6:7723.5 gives 6.54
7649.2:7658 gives 8.16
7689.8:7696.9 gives 6.52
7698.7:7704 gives 6.59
